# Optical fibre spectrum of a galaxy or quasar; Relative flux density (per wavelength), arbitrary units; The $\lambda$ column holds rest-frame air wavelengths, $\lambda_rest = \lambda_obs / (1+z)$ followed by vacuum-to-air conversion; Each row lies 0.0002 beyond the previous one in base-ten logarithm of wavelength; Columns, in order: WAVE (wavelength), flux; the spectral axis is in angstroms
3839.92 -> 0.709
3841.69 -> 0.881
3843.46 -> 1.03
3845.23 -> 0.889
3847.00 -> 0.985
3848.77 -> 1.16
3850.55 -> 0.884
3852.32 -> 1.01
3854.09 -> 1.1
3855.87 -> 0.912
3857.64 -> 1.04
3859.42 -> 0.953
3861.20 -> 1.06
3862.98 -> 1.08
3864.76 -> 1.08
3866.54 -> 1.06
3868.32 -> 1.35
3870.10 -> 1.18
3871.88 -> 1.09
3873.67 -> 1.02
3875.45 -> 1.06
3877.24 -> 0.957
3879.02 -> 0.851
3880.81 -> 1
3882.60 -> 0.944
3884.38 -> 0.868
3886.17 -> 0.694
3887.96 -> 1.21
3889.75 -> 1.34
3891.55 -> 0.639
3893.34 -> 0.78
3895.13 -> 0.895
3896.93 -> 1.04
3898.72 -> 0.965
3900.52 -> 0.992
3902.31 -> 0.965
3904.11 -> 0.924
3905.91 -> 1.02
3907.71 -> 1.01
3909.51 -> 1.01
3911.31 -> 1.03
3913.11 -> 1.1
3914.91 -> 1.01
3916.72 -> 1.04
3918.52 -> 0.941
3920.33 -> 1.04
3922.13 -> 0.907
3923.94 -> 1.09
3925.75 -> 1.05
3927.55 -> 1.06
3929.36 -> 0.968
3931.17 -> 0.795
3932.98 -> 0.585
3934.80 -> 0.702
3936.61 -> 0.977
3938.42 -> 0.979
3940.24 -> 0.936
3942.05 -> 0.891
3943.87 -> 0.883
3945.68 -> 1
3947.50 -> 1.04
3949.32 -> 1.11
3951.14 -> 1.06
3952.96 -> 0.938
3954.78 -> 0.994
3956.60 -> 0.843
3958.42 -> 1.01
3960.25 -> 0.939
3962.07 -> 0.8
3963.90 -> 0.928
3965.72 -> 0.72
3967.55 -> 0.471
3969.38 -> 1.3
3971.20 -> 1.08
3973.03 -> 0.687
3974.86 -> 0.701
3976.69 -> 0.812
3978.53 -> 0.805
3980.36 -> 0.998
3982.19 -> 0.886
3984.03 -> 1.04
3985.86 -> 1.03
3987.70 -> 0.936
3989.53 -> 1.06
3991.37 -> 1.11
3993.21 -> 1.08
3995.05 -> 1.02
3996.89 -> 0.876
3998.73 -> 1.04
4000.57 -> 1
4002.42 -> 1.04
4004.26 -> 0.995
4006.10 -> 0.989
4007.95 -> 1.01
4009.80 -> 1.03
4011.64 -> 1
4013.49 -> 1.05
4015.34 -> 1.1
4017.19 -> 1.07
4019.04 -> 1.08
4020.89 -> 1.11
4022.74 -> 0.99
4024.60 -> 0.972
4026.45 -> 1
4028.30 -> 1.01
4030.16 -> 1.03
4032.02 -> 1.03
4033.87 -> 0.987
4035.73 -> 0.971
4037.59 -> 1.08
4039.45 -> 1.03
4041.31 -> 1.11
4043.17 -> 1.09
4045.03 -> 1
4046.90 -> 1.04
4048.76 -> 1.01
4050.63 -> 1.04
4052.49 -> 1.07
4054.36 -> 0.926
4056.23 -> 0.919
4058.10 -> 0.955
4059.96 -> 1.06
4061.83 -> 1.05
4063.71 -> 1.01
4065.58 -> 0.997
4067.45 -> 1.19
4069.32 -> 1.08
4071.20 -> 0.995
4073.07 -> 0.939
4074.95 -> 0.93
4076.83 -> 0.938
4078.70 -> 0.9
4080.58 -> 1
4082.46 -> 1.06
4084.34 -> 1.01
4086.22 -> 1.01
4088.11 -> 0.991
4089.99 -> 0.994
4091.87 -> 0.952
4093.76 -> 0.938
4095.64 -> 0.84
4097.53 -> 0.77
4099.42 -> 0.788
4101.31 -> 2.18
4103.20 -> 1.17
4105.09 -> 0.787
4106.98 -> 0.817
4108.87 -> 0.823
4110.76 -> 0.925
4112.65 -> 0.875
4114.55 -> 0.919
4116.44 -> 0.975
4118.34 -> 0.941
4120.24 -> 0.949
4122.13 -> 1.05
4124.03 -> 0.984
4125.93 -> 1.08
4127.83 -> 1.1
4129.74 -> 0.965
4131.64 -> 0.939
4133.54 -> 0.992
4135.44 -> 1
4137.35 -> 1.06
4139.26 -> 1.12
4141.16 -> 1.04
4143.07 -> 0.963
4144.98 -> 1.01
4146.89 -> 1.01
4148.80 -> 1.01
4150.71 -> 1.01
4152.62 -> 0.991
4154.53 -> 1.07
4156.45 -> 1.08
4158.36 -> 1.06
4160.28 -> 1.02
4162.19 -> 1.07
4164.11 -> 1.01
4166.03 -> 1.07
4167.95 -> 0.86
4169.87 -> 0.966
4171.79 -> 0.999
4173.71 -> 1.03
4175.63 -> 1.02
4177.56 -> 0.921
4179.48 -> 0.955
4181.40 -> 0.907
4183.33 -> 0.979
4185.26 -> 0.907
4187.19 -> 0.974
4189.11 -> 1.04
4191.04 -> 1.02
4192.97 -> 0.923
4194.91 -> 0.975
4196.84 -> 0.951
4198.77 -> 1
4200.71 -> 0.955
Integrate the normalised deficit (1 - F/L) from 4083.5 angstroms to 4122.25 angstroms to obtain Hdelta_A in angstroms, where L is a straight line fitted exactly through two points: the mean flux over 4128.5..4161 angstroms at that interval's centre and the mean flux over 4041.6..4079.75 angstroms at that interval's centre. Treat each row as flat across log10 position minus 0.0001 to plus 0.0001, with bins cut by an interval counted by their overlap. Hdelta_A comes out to 1.2 angstroms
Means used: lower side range 1.01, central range 0.984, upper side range 1.02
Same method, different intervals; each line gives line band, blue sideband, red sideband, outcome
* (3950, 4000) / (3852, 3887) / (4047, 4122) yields 3.6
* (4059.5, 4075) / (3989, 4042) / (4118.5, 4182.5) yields -0.2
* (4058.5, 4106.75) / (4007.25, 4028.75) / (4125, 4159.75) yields 0.6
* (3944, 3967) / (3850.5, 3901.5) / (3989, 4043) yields 1.8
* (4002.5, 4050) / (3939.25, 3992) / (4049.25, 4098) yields -3.5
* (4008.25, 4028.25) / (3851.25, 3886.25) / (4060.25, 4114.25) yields -0.6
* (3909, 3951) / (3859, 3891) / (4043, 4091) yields 2.7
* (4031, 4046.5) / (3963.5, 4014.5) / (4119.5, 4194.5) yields -1.1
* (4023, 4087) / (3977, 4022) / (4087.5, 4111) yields -0.4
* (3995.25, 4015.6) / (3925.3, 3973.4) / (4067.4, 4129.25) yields -1.3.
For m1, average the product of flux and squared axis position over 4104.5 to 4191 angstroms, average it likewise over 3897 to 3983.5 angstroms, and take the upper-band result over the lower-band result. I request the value 1.2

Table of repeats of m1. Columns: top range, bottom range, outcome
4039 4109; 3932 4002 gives 1.15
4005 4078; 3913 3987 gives 1.15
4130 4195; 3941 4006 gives 1.16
